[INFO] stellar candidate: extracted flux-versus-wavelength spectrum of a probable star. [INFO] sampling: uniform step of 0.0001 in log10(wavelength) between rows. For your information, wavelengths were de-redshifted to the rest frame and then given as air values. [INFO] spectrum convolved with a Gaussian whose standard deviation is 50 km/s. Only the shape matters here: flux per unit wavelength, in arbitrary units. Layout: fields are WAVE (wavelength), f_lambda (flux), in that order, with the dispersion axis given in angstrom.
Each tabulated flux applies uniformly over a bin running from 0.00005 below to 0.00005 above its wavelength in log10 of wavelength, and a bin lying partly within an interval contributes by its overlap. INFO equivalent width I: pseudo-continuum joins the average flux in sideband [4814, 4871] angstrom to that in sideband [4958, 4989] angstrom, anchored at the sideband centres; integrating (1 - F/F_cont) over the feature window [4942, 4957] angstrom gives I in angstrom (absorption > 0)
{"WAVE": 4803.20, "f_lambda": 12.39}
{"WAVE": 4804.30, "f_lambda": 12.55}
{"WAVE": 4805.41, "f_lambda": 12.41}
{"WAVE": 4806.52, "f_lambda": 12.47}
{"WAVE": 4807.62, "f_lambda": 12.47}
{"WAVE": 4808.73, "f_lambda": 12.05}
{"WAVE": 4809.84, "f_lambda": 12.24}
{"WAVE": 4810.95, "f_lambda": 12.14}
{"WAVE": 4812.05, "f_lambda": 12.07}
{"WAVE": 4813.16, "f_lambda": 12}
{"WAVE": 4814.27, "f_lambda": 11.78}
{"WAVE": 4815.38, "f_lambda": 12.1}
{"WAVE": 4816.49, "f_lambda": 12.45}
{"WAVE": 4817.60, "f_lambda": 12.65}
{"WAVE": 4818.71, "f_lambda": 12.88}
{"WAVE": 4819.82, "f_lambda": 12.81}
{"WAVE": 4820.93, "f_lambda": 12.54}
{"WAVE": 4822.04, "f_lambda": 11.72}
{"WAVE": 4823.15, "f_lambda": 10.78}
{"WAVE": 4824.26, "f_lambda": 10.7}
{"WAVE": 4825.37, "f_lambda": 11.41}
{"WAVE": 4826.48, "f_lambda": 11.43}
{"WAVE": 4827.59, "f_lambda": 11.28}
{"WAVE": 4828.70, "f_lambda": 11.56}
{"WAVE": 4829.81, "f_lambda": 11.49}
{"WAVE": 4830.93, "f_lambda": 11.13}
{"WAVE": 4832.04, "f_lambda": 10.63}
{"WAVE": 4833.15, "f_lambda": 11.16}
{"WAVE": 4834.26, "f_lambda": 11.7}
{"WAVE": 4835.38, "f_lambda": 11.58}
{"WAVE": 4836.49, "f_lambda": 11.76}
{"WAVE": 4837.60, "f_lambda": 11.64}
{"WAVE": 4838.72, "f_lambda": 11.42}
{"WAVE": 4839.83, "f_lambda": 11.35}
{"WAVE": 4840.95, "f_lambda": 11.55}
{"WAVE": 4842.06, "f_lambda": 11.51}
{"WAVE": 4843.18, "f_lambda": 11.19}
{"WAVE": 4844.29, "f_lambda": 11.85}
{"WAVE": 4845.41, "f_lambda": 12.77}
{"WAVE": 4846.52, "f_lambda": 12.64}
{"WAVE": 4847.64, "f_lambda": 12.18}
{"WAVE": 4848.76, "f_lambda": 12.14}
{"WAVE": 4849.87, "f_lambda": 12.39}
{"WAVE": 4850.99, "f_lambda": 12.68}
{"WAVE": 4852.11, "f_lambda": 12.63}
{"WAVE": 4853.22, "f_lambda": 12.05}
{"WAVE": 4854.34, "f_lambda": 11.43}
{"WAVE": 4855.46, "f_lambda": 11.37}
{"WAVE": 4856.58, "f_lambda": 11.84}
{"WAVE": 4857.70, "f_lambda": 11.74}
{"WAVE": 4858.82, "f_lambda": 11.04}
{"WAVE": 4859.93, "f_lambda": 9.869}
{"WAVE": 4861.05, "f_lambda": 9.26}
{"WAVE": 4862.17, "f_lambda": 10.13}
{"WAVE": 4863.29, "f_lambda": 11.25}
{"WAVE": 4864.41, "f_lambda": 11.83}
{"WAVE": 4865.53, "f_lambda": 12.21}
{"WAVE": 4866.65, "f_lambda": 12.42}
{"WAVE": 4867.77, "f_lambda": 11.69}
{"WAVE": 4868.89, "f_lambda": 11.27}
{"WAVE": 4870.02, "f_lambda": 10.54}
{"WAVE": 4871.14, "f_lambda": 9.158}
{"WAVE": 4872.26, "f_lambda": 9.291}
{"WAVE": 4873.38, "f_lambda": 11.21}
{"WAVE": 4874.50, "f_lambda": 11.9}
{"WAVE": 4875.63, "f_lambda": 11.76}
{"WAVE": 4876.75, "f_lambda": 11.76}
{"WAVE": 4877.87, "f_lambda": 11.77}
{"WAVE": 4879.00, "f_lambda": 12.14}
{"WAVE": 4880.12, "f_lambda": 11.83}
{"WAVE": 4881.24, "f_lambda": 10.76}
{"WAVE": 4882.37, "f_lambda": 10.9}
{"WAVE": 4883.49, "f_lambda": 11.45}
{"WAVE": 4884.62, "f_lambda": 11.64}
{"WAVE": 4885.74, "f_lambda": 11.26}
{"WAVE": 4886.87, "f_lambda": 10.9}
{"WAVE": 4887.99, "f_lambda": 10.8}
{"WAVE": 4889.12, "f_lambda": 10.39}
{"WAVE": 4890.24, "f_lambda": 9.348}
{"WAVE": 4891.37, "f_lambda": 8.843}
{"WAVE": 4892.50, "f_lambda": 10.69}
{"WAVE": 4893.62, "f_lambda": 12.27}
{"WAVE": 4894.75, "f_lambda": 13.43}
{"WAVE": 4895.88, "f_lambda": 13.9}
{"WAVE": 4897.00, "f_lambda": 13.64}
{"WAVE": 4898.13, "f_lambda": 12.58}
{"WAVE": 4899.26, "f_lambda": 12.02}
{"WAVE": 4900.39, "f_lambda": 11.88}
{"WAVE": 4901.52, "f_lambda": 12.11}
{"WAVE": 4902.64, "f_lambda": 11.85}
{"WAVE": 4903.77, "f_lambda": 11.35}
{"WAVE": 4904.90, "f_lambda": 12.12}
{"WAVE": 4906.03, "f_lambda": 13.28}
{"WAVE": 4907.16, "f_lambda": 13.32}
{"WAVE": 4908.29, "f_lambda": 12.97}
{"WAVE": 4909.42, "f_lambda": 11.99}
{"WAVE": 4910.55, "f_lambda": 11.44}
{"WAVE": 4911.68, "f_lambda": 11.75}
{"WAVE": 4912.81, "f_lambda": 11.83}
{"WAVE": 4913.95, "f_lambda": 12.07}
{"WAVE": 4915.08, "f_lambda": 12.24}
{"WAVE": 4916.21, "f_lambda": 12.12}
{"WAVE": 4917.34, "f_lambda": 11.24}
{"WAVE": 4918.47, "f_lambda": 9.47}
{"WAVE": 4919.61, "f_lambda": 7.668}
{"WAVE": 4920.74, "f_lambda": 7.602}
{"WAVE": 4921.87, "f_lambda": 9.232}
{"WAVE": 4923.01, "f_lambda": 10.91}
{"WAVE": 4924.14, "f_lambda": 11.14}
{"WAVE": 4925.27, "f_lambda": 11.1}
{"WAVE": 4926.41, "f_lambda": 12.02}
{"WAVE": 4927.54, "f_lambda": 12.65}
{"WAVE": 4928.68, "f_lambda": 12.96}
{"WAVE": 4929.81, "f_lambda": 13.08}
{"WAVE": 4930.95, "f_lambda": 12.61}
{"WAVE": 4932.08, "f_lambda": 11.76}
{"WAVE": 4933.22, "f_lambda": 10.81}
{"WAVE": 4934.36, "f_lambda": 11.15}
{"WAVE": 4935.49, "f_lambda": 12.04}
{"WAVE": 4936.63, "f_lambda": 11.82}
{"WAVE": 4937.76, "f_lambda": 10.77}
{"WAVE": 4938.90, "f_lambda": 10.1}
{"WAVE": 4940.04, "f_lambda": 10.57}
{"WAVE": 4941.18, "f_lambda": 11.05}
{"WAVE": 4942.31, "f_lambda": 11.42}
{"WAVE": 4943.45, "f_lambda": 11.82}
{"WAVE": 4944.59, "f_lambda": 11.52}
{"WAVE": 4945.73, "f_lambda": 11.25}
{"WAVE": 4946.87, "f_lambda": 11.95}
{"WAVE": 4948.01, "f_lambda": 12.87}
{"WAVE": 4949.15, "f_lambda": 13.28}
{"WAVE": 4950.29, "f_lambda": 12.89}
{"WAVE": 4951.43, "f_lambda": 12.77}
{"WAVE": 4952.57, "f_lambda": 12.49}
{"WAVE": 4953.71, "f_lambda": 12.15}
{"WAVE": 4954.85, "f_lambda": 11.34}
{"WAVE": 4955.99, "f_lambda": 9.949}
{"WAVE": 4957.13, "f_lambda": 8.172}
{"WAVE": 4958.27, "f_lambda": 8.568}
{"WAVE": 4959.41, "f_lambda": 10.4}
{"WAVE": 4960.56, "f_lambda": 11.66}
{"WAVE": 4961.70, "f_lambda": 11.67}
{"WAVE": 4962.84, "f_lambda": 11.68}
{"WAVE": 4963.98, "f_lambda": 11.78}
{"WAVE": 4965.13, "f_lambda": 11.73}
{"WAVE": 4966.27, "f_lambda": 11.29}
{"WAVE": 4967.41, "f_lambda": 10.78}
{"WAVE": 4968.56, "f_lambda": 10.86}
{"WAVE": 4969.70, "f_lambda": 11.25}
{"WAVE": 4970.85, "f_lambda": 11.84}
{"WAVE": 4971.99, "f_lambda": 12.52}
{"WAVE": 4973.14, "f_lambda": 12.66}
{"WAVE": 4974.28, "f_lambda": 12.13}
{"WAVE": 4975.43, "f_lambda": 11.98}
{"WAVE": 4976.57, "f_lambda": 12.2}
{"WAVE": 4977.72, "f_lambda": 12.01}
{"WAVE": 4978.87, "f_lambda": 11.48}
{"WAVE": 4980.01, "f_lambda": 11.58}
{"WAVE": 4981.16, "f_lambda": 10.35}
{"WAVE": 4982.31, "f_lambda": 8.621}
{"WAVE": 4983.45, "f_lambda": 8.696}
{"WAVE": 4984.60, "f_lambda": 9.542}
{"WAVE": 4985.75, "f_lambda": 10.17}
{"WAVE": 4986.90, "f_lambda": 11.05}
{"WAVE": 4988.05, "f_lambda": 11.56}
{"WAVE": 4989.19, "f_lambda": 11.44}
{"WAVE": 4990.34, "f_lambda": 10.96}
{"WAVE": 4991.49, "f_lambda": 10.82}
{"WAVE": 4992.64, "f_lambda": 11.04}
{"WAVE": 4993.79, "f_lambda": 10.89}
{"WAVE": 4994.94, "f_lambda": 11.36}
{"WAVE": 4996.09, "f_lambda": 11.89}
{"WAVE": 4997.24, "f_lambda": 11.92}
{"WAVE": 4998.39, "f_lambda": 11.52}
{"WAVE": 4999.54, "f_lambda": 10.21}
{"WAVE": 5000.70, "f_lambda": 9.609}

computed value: -0.9 angstrom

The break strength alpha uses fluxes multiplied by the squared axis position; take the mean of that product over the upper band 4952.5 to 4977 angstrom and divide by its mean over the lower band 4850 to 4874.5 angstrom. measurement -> 1.0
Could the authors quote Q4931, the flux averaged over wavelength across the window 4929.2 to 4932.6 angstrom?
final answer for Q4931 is 12.5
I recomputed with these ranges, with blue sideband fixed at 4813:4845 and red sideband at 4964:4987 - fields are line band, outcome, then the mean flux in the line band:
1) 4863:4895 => 0.9 angstrom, 11.2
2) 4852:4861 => 0.2 angstrom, 11.3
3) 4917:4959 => 0.3 angstrom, 11.2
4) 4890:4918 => -1.6 angstrom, 12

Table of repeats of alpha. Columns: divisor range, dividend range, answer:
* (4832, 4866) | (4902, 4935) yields 1.02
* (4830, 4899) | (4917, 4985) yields 1.01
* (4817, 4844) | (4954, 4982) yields 1.03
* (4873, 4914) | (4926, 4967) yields 1.00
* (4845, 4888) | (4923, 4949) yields 1.05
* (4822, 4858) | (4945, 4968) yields 1.03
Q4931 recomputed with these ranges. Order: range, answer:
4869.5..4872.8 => 9.66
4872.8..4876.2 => 11.6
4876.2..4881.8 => 11.7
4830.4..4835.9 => 11.2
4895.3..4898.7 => 13.4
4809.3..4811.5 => 12.2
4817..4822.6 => 12.5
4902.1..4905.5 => 11.8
